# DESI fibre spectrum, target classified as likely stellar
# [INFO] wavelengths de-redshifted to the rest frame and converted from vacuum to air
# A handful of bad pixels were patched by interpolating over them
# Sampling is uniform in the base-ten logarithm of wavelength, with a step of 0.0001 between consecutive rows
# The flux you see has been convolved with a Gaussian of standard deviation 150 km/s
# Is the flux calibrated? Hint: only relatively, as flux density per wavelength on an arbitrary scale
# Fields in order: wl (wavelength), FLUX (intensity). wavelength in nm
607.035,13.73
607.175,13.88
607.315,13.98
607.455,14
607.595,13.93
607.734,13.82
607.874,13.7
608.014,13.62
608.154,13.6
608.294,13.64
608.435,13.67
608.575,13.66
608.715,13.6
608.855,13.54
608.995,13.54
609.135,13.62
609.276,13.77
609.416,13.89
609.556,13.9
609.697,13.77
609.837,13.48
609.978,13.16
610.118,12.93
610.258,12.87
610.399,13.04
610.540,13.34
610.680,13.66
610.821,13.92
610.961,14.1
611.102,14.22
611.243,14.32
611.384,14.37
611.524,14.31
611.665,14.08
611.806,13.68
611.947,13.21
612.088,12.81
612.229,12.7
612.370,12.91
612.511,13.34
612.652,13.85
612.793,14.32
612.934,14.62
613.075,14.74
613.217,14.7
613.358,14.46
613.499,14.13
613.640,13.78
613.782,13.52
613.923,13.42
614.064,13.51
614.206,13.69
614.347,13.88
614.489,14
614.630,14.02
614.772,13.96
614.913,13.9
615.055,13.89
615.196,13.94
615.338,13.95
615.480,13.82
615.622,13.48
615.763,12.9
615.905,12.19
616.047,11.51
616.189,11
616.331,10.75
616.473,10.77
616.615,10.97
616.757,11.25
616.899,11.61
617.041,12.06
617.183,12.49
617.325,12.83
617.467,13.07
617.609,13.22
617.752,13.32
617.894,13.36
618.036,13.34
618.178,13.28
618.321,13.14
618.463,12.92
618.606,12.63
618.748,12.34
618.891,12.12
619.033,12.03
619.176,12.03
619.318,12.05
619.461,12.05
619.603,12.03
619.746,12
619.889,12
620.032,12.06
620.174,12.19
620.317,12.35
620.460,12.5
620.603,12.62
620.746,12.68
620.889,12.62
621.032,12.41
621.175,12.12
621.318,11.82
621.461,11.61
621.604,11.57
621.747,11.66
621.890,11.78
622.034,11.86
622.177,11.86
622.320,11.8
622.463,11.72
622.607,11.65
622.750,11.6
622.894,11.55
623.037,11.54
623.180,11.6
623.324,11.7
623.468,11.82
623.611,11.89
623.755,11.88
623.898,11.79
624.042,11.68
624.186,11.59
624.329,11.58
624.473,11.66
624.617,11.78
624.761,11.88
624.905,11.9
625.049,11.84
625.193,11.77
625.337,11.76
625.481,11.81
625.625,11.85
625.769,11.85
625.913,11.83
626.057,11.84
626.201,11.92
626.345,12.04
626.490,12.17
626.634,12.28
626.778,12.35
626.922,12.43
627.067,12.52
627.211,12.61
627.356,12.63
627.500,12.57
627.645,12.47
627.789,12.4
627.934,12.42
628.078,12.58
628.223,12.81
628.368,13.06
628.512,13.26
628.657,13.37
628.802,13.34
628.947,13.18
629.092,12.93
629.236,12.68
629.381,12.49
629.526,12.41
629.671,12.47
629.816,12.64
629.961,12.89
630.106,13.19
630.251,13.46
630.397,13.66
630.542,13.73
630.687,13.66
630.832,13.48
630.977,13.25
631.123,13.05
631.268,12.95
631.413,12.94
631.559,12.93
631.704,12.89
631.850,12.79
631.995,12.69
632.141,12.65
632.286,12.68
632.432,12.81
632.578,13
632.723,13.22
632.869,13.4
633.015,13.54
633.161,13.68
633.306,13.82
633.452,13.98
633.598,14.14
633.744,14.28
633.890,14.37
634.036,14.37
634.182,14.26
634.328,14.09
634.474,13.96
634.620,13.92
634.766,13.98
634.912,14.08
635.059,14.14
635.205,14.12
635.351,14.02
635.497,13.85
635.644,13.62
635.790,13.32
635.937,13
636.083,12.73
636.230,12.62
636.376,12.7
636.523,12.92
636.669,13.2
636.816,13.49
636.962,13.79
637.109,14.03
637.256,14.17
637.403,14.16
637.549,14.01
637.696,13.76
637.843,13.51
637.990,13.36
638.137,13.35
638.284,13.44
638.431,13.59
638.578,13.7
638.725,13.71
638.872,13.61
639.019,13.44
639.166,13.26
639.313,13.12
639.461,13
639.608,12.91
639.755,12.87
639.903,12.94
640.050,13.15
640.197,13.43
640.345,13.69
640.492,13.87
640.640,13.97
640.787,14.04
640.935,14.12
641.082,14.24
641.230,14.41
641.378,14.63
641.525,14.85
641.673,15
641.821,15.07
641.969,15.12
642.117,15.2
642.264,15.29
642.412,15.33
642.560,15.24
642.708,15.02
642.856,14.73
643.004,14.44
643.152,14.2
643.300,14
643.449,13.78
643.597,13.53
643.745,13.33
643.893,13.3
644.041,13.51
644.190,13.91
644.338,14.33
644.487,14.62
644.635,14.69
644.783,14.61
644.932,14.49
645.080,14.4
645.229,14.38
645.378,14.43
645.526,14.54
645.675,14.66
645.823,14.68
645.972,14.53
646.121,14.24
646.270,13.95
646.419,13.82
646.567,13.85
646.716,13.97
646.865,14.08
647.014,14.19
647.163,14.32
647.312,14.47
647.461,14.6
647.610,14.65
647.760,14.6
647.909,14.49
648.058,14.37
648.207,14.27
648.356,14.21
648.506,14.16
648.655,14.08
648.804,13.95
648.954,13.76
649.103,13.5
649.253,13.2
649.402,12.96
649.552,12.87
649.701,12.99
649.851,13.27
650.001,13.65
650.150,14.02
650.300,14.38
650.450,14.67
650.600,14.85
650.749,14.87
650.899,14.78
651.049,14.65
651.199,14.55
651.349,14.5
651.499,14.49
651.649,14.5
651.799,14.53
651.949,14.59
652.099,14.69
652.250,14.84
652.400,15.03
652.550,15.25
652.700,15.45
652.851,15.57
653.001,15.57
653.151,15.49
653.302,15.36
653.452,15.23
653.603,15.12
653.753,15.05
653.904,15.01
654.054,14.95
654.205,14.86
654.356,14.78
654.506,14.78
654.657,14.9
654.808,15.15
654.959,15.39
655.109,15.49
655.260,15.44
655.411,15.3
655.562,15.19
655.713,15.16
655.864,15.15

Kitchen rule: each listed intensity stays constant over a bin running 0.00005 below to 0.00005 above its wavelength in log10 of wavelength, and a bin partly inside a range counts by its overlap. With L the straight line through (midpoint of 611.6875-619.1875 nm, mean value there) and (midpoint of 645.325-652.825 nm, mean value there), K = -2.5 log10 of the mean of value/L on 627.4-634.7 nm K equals 0.03 mag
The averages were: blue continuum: 13.1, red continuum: 14.3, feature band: 13.2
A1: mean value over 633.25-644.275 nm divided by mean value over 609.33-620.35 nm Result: 1.1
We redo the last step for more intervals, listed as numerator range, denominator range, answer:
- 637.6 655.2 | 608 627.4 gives 1.12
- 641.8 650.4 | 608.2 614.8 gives 1.03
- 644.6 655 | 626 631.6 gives 1.13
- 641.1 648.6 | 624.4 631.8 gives 1.14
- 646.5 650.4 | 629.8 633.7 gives 1.05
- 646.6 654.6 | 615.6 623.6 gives 1.19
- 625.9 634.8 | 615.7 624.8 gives 1.08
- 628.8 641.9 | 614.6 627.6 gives 1.11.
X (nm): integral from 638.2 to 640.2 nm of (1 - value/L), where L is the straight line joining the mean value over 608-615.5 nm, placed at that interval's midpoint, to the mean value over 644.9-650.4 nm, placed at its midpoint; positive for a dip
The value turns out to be 0.10 nm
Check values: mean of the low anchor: 13.7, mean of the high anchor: 14.1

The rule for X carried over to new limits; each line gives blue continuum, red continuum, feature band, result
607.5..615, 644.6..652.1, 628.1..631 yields 0.19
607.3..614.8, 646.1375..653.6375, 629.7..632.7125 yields 0.22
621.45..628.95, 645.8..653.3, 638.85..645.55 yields -0.23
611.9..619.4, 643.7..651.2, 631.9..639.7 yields 0.11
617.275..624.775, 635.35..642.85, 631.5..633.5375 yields 0.01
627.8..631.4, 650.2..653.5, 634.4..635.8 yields -0.05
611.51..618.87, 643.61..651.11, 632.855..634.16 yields -0.03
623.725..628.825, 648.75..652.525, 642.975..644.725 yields -0.04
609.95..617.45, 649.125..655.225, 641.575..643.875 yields -0.04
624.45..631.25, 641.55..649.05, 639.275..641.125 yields 0.05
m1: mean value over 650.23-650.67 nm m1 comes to 14.6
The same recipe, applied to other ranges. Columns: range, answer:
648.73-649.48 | 13.5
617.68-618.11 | 13.3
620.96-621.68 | 11.9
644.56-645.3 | 14.5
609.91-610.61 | 13.1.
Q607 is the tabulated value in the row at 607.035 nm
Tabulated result 13.73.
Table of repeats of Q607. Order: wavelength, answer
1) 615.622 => 13.48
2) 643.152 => 14.2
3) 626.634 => 12.28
